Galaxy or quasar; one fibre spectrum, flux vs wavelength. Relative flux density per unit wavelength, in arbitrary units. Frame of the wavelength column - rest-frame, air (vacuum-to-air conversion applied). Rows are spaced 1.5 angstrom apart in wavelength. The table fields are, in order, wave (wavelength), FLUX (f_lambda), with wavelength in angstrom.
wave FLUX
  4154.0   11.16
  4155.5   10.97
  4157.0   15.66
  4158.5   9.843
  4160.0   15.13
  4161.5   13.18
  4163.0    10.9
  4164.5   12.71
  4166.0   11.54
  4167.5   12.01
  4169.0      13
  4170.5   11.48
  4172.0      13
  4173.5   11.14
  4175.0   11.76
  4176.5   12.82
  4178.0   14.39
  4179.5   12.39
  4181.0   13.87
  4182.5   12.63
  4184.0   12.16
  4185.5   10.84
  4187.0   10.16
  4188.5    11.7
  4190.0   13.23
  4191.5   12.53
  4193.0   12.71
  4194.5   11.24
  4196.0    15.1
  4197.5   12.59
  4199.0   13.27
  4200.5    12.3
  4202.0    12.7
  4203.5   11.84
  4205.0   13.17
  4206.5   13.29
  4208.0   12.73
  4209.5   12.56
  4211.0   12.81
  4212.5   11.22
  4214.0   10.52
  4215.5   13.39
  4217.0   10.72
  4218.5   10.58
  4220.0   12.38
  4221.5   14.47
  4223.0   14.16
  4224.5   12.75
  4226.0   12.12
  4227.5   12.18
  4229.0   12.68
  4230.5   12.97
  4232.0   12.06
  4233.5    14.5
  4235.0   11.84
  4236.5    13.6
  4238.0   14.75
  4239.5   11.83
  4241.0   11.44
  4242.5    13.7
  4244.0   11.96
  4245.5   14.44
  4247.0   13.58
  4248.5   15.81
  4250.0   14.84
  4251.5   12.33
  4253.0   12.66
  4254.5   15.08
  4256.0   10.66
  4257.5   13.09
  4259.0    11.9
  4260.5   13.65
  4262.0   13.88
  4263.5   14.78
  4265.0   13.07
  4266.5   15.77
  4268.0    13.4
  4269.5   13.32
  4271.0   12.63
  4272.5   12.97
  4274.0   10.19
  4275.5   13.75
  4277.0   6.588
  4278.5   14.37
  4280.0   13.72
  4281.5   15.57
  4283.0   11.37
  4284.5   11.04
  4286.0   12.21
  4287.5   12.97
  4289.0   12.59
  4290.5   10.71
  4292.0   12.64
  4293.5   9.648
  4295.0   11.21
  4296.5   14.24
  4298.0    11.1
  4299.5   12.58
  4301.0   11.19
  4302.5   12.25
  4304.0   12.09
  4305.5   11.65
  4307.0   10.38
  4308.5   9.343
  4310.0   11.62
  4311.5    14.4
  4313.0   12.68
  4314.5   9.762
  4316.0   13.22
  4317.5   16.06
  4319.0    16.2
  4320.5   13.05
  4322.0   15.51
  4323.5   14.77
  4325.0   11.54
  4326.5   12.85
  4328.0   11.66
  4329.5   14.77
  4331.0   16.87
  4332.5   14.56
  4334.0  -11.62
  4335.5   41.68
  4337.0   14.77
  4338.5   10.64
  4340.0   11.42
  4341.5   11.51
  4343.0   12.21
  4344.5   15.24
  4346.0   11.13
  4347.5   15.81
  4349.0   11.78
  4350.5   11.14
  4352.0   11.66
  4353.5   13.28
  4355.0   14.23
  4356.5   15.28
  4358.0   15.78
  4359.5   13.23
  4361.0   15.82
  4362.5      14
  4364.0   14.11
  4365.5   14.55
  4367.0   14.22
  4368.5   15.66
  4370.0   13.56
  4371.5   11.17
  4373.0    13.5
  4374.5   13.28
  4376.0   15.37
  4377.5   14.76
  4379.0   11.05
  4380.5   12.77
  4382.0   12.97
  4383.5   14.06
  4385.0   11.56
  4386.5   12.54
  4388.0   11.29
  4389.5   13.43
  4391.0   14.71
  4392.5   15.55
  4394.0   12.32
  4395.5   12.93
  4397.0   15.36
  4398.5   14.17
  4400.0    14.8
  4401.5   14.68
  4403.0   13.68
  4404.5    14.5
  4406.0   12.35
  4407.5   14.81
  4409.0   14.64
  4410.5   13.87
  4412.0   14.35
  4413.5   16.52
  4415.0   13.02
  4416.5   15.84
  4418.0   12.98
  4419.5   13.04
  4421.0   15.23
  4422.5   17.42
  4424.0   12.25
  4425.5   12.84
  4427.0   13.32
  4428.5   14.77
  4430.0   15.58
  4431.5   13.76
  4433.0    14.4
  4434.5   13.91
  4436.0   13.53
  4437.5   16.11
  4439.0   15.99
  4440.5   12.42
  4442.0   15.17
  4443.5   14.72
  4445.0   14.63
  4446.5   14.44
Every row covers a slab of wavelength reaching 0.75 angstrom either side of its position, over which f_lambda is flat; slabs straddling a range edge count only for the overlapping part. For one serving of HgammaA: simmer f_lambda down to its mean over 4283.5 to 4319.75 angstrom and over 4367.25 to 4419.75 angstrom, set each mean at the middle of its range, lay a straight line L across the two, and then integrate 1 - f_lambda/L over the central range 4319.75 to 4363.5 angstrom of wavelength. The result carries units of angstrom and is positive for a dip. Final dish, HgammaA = -2.6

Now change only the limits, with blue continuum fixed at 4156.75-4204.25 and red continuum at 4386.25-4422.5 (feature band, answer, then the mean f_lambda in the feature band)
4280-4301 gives 1.7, 12.2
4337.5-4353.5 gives 1.6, 12.3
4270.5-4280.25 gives 0.9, 11.9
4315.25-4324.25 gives -0.9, 14.8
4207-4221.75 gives 0.7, 12.1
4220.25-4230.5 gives -0.2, 13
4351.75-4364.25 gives -0.4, 14.3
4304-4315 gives 1.6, 11.5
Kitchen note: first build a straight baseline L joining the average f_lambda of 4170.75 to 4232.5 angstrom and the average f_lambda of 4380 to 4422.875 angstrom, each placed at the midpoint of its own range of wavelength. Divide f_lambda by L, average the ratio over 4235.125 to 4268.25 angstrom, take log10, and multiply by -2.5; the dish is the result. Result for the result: -0.050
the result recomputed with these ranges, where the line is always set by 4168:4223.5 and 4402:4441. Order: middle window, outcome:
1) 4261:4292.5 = 0.03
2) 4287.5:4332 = 0.06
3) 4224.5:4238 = -0.01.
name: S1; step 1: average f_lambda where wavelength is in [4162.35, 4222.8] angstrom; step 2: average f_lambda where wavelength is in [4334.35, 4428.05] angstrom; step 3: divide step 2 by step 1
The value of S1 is 1.13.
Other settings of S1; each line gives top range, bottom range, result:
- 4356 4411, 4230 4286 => 1.06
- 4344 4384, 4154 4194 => 1.11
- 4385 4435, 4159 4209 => 1.12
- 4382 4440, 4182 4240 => 1.12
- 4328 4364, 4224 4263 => 1.04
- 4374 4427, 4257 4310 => 1.12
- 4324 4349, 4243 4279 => 1.02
